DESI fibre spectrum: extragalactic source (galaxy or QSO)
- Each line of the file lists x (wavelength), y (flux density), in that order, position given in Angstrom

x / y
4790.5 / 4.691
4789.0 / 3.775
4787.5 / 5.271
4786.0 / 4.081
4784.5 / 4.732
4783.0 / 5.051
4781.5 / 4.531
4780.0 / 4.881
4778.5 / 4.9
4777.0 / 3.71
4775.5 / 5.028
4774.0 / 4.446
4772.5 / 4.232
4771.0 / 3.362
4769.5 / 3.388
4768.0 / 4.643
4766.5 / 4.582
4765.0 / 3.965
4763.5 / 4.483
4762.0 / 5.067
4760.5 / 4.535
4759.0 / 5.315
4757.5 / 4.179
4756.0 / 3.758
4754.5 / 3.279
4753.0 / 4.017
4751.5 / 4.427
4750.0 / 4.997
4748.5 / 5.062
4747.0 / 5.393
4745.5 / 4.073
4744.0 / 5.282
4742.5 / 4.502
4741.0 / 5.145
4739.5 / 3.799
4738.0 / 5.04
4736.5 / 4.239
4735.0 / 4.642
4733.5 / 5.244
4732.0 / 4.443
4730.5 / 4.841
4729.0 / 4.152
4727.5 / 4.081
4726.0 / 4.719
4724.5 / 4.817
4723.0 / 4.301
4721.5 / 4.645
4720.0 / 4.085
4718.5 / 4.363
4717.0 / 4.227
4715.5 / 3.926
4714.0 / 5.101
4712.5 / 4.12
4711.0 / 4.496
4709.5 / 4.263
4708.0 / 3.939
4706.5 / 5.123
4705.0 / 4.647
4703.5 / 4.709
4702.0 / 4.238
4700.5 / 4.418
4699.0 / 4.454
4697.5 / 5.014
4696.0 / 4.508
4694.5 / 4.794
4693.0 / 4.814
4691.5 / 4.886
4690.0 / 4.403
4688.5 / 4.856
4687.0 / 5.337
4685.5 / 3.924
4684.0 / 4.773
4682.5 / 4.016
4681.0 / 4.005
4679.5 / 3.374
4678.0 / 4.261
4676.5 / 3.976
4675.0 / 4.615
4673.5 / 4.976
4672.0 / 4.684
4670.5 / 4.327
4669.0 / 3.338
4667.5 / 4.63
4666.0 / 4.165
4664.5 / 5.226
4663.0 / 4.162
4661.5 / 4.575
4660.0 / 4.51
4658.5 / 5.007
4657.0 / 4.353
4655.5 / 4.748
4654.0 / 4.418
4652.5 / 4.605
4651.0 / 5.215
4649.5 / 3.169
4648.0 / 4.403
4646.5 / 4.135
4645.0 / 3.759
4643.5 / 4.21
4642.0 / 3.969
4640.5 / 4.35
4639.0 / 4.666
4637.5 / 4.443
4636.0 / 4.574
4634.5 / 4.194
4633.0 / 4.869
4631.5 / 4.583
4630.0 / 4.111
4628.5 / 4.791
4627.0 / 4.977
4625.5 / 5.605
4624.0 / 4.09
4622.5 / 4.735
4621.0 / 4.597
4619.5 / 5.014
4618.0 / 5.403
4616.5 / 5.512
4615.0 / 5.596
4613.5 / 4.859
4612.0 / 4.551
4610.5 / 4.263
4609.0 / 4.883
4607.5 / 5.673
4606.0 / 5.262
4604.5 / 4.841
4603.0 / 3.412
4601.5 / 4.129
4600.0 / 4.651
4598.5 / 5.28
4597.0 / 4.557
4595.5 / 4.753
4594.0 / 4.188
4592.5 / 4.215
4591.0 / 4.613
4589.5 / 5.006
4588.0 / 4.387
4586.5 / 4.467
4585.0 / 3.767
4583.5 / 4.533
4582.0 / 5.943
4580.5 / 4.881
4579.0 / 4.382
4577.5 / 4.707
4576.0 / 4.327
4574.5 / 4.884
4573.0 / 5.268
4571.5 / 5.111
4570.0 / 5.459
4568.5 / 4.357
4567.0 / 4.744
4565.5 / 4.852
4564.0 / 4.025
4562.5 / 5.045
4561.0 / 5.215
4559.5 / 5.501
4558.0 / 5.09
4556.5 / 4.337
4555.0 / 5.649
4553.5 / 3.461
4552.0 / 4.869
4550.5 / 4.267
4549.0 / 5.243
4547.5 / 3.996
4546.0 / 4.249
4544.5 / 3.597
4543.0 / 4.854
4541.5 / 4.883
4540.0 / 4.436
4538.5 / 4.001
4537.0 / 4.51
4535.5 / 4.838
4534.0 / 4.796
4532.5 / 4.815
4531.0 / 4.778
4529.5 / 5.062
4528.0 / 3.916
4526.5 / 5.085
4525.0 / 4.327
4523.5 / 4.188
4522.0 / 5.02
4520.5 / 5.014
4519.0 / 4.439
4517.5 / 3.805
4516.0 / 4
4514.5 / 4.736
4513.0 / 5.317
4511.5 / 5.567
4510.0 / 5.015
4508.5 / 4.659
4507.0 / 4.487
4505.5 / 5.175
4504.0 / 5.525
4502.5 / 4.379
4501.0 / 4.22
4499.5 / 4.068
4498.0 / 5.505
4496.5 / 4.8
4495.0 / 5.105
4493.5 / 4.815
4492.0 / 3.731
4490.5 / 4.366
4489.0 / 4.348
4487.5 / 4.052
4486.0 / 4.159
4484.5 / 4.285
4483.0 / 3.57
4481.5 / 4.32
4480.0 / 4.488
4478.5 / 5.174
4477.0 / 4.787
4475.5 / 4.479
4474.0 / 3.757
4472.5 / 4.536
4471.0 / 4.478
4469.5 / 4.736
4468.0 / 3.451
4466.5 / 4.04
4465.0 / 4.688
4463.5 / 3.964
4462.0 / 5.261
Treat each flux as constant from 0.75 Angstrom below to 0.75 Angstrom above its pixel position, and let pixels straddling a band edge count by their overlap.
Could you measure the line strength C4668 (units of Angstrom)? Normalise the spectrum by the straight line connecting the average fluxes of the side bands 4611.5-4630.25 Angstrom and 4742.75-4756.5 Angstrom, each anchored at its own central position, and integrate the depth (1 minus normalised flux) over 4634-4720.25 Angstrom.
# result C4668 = 5.7 Angstrom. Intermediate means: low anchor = 4.94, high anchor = 4.49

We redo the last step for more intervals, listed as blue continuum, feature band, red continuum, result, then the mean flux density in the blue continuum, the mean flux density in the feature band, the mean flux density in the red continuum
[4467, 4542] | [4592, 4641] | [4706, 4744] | -2.1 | 4.56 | 4.72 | 4.5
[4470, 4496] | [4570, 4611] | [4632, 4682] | -3.1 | 4.39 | 4.7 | 4.36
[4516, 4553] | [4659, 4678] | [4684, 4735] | 0.5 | 4.52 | 4.43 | 4.55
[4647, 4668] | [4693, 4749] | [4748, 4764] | -1.1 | 4.51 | 4.56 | 4.46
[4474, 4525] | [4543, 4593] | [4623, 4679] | -1.8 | 4.58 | 4.69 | 4.45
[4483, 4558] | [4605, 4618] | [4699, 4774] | -1.6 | 4.58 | 5.09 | 4.46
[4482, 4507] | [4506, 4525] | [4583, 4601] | -0.7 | 4.5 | 4.68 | 4.53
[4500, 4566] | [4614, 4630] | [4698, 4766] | -1.4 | 4.66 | 4.99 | 4.5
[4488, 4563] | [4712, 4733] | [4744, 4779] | 0.1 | 4.66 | 4.43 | 4.4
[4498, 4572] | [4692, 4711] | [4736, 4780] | -0.3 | 4.68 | 4.58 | 4.45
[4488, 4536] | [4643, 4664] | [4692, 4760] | 0.9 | 4.68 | 4.39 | 4.53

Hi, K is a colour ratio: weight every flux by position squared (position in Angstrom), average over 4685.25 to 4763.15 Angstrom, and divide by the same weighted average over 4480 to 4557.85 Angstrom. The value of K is 1.1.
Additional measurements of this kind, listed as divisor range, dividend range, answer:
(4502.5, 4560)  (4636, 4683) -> 0.98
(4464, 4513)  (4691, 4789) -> 1.11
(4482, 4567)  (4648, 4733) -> 1.04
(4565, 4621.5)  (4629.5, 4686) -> 0.94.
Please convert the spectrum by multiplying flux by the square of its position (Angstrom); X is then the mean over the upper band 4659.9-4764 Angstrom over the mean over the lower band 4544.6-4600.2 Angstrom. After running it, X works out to 1.0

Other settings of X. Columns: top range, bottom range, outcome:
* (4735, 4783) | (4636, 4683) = 1.08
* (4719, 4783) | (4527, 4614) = 1.04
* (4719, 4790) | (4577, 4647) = 1.03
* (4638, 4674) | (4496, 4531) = 0.99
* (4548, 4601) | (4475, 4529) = 1.07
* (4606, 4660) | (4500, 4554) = 1.06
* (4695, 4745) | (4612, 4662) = 1.02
